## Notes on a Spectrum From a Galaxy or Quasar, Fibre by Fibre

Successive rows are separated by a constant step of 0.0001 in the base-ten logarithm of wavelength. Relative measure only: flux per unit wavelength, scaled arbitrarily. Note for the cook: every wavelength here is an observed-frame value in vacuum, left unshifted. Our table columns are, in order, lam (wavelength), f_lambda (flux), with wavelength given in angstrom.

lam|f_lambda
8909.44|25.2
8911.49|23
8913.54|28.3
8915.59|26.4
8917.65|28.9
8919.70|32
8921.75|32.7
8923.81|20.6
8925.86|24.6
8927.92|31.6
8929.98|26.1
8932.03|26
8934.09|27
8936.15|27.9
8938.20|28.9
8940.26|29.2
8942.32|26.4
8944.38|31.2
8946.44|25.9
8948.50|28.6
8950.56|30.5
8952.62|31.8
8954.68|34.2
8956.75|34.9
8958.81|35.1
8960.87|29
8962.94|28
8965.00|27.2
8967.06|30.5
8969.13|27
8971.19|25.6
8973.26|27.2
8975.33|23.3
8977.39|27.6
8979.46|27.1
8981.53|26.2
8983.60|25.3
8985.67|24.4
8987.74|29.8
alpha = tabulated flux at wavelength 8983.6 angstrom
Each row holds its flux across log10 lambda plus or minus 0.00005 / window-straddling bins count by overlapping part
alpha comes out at 25.3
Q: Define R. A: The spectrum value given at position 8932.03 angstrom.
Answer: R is 26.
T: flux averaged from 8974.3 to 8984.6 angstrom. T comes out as 25.9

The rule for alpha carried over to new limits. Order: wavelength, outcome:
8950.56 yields 30.5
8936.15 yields 27.9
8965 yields 27.2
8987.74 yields 29.8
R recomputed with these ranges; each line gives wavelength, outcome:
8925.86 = 24.6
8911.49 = 23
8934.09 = 27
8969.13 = 27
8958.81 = 35.1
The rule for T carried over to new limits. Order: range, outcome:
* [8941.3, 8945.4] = 28.8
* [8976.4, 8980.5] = 27.3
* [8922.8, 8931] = 25.7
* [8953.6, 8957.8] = 34.5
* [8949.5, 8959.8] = 33.3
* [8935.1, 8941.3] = 28.7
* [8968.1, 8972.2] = 26.3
